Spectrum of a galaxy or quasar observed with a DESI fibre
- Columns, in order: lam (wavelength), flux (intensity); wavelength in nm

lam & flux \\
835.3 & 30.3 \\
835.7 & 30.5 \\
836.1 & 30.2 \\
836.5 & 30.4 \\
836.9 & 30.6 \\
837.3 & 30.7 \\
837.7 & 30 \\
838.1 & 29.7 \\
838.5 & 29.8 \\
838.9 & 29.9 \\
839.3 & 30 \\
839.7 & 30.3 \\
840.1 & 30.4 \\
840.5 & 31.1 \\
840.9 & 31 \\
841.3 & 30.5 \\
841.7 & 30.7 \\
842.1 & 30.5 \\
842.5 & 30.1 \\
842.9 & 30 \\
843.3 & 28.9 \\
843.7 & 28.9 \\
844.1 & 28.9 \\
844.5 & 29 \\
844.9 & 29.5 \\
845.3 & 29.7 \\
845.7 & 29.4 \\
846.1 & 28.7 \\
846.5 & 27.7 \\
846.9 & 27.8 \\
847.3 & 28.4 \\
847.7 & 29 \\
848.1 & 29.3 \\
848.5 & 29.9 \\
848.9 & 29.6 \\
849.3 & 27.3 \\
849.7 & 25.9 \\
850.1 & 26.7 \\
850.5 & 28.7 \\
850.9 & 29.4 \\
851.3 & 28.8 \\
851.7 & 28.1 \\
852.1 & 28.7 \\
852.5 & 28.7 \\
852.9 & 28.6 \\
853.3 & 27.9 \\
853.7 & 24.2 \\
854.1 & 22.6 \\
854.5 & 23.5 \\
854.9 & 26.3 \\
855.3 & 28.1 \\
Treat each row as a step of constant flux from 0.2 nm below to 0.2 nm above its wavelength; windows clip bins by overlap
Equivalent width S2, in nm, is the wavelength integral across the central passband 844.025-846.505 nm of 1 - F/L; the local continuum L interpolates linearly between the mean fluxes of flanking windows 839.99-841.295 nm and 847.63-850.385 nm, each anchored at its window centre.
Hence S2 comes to 0.02 nm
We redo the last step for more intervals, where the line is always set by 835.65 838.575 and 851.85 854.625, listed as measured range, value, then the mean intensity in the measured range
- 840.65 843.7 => -0.118 nm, 30.2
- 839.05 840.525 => -0.037 nm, 30.4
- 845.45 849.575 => -0.133 nm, 28.7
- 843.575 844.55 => -0.011 nm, 28.9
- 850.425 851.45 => -0.077 nm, 29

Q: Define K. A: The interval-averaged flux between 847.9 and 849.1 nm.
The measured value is 29.6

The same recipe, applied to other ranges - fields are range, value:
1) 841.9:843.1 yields 30.2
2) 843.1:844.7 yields 28.9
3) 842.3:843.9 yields 29.5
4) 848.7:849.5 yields 28.5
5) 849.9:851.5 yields 28.4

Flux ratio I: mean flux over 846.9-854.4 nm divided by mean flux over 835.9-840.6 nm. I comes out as 0.9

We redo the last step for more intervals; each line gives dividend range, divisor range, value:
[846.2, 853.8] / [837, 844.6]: 0.94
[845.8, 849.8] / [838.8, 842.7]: 0.93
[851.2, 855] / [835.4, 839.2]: 0.88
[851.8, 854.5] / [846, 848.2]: 0.94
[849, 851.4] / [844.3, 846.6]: 0.96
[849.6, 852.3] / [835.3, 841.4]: 0.93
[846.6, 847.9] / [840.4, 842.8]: 0.93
